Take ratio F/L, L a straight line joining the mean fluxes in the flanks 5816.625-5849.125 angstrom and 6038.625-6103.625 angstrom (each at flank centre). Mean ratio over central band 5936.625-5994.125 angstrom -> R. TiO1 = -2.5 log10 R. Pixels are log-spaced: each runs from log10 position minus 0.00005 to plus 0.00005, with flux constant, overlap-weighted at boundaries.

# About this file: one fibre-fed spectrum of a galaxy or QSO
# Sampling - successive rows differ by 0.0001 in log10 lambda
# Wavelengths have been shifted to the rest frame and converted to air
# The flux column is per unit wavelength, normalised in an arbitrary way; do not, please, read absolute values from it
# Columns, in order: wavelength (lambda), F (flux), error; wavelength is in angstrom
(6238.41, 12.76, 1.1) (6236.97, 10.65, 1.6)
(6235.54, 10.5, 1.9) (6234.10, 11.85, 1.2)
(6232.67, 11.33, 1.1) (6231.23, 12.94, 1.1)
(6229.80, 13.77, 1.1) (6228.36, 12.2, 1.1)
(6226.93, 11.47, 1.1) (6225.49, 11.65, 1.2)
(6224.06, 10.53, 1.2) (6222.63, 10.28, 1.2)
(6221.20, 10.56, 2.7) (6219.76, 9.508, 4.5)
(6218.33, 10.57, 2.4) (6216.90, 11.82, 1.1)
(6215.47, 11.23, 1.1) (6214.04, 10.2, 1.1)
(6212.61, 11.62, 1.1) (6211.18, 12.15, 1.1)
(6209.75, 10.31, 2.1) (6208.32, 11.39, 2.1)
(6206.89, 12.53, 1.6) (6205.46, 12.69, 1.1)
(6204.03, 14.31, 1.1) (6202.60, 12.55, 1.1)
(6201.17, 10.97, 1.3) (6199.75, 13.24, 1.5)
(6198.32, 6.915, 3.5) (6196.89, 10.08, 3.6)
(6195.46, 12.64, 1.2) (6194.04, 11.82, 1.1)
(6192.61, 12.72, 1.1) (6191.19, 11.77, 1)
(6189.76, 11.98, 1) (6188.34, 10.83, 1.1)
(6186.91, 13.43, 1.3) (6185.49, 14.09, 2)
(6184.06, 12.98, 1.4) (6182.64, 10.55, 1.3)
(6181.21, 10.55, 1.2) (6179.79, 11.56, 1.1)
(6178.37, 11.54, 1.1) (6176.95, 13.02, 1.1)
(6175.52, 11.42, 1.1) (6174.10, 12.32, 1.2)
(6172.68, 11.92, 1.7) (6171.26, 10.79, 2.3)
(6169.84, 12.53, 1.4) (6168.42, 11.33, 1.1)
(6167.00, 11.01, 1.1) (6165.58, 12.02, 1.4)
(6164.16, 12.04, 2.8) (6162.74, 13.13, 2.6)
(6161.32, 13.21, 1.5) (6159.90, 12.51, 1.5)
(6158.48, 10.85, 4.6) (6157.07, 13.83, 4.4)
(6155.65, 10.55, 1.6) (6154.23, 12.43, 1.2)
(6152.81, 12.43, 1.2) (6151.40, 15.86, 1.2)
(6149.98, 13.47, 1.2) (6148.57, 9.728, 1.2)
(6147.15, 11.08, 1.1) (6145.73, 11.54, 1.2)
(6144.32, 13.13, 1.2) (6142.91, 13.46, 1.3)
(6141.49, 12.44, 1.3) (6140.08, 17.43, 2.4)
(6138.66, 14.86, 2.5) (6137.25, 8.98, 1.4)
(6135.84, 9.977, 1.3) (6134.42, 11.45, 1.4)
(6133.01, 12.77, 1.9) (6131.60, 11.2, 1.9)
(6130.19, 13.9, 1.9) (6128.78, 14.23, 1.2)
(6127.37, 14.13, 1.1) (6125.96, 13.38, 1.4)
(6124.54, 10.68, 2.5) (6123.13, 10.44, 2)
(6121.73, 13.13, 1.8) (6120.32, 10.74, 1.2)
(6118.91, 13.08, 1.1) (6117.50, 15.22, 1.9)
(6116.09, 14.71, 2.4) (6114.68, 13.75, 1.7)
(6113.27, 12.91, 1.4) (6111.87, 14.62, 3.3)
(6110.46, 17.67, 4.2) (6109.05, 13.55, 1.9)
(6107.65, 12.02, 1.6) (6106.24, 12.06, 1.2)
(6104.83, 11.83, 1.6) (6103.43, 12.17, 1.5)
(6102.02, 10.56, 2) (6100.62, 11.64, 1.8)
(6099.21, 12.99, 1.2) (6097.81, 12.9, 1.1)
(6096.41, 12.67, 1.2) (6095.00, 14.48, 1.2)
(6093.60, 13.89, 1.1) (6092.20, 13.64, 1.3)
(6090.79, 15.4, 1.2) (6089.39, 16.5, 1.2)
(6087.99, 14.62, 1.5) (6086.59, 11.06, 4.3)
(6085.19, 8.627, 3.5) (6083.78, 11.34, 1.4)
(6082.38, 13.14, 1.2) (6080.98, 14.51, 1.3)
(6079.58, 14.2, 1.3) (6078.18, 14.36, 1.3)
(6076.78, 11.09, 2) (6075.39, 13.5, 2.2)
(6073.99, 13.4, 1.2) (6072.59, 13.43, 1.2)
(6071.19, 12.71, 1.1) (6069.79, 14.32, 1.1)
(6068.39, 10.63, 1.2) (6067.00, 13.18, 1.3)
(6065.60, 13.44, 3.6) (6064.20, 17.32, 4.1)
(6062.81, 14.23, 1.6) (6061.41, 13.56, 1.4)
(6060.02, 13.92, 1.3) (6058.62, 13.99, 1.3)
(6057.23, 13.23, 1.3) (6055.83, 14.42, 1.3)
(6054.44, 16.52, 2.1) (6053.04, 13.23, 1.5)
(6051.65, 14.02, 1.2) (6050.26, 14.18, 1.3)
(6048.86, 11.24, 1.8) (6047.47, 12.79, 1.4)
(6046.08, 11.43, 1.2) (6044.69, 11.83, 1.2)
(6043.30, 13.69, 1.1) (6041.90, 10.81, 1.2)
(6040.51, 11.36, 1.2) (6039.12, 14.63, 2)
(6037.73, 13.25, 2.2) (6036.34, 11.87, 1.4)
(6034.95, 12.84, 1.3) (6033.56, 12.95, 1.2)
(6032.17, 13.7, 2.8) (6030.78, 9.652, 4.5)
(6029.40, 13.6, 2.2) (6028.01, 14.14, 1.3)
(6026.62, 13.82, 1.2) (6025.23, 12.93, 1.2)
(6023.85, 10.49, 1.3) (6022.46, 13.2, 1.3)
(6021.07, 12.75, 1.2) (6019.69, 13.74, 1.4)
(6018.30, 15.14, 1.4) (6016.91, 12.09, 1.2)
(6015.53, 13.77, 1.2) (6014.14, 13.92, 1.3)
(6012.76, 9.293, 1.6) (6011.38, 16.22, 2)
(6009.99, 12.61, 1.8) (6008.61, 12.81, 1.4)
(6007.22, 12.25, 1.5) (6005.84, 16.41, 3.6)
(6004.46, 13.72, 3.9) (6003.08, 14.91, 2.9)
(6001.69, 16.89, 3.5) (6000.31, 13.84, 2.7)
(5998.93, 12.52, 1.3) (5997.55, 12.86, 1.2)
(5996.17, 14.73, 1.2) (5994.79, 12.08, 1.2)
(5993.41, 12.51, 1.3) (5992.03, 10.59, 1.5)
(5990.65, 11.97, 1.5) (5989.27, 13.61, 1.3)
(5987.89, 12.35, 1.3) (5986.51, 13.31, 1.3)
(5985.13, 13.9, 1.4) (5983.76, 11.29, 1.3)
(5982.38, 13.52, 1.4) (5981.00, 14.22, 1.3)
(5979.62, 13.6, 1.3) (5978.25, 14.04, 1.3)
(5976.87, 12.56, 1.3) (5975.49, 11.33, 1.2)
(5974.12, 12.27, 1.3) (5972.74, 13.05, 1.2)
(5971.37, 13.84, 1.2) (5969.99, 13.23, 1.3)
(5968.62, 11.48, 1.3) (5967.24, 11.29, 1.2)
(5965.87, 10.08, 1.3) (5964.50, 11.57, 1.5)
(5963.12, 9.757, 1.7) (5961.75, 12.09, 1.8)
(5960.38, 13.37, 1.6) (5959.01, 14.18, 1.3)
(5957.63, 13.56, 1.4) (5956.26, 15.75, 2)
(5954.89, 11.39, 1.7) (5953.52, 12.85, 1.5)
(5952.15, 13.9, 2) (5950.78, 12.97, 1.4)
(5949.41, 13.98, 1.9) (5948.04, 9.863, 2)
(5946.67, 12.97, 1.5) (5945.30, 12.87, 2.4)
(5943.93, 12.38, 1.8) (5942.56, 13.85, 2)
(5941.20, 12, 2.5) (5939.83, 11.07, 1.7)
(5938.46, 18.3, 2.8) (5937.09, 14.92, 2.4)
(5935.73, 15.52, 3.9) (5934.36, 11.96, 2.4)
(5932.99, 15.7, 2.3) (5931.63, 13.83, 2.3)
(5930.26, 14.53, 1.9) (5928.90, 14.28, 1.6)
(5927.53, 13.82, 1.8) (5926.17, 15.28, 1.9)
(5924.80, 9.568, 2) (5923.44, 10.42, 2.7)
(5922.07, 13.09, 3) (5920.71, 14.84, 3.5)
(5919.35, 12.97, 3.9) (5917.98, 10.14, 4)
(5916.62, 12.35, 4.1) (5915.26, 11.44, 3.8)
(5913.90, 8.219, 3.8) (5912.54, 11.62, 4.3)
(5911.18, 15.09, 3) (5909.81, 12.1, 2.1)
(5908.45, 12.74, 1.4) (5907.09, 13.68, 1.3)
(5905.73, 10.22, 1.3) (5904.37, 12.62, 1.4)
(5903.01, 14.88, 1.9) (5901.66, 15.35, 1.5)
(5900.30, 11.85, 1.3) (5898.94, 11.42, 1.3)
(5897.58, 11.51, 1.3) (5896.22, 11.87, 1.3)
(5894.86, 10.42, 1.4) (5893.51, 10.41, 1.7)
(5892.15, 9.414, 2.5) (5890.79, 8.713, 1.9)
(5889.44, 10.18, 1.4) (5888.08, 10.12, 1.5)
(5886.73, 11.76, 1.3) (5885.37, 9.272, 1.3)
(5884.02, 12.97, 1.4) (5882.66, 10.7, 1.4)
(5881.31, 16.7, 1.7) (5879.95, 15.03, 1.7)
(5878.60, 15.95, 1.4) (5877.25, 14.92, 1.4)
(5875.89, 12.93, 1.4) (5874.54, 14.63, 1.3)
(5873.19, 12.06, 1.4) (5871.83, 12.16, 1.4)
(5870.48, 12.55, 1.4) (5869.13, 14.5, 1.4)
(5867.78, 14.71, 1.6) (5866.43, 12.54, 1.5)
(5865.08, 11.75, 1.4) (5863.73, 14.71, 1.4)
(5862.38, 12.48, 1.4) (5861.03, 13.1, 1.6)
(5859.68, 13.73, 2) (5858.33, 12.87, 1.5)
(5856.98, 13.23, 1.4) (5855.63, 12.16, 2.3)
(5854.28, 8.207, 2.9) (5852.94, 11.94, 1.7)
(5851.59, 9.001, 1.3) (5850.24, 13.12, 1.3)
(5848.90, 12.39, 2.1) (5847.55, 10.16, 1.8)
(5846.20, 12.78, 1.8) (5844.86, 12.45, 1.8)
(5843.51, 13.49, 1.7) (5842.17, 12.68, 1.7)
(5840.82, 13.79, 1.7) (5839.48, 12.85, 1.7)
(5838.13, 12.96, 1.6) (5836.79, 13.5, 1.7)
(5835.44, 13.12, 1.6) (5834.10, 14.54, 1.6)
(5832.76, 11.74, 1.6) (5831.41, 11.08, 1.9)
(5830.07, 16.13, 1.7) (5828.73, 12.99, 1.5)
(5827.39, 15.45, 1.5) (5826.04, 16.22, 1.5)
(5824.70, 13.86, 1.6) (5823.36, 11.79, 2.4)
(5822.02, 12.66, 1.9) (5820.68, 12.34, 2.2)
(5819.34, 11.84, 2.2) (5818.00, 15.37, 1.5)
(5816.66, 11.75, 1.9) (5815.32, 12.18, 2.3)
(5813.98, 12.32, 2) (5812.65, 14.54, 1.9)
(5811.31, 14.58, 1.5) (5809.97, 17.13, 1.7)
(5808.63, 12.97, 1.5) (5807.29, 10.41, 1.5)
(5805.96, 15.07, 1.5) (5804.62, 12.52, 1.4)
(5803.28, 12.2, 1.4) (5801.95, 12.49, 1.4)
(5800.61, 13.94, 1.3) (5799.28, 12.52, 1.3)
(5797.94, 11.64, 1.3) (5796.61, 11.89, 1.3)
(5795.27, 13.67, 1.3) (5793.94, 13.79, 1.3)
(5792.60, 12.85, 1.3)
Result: 0.03 mag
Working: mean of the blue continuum 13.2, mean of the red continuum 13.2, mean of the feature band 12.8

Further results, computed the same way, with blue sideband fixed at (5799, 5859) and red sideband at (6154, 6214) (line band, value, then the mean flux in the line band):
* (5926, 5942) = -0.132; 14.2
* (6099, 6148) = -0.063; 12.8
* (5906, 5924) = 0.044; 12.2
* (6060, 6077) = -0.108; 13.5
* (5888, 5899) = 0.218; 10.4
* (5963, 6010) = -0.040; 12.9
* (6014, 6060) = -0.065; 13.1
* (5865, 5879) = -0.062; 13.5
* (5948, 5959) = -0.061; 13.3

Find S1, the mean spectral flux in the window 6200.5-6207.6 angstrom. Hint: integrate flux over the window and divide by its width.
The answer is 12.6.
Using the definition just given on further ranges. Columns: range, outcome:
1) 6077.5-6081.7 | 14.4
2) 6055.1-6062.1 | 13.8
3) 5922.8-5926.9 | 11.8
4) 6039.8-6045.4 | 11.9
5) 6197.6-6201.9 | 10.4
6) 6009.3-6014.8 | 13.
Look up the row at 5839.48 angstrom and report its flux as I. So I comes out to 12.85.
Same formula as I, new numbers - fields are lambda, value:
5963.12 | 9.757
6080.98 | 14.51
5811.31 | 14.58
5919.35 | 12.97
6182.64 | 10.55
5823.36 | 11.79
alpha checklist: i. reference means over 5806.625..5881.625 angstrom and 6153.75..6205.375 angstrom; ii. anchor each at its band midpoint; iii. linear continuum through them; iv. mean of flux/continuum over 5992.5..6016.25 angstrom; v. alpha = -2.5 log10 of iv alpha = -0.08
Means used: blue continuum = 13.1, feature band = 13.6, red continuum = 11.9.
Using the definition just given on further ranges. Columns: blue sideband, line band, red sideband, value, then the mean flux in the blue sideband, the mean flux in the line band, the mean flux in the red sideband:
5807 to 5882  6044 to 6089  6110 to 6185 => -0.047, 13.2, 13.3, 12.5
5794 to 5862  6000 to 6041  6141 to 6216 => -0.076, 12.9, 13.3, 12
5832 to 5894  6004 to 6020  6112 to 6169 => -0.078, 12.5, 13.5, 12.6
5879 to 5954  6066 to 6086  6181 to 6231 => -0.061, 12.6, 12.7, 11.6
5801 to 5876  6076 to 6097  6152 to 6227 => -0.105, 13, 13.3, 11.7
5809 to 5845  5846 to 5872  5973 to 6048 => 0.083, 13.5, 12.4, 13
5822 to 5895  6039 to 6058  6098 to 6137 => -0.029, 12.7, 13.1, 12.7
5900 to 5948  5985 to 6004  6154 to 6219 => -0.049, 13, 13.3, 11.8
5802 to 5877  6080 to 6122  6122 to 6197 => -0.068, 13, 13.2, 12.2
